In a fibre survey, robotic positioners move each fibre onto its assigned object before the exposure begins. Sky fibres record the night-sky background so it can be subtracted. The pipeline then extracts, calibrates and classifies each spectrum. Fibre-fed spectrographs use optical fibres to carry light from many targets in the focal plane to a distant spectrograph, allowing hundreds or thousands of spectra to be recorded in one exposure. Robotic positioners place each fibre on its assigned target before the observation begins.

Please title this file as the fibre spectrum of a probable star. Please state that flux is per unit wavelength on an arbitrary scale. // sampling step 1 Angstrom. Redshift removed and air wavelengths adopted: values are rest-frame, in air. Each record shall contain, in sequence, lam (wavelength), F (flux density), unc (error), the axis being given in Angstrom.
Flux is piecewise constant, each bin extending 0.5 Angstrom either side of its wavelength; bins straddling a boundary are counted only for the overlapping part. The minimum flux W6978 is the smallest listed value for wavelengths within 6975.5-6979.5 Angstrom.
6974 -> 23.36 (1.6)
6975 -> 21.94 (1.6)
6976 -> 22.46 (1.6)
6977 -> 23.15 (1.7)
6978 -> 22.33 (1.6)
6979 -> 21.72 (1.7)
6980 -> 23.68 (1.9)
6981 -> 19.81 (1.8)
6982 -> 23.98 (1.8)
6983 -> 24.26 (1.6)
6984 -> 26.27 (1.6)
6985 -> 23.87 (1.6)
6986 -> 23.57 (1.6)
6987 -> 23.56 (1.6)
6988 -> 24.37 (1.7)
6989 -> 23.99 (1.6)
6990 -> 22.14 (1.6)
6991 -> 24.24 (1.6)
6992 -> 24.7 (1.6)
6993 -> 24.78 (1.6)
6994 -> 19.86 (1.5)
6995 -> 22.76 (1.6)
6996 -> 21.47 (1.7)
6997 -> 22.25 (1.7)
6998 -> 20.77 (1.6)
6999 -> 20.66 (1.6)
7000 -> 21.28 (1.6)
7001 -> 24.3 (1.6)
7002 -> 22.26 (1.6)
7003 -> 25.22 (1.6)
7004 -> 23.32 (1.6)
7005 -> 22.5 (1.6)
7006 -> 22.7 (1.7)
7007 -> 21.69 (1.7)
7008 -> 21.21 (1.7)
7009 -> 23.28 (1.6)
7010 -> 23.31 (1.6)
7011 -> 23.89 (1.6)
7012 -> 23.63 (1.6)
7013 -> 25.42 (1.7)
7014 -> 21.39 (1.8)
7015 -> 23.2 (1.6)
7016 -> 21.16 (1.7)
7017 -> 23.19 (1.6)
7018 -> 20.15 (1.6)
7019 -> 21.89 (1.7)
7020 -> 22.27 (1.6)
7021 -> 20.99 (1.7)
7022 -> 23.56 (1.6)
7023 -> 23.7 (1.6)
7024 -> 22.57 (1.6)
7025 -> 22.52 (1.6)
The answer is 21.72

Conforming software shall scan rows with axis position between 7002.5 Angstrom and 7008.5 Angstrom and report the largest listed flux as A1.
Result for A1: 25.22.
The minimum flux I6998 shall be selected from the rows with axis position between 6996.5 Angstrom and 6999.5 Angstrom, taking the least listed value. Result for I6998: 20.66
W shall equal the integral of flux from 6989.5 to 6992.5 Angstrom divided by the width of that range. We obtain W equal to 23.7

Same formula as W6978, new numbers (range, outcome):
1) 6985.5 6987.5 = 23.56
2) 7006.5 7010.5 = 21.21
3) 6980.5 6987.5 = 19.81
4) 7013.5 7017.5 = 21.16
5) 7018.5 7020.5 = 21.89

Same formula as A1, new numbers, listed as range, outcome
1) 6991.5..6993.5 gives 24.78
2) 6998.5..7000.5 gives 21.28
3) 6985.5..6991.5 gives 24.37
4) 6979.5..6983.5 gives 24.26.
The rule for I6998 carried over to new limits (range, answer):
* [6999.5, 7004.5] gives 21.28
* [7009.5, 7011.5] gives 23.31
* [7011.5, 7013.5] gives 23.63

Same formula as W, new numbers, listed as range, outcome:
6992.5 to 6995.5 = 22.5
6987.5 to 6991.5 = 23.7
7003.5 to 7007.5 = 22.6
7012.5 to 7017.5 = 22.9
